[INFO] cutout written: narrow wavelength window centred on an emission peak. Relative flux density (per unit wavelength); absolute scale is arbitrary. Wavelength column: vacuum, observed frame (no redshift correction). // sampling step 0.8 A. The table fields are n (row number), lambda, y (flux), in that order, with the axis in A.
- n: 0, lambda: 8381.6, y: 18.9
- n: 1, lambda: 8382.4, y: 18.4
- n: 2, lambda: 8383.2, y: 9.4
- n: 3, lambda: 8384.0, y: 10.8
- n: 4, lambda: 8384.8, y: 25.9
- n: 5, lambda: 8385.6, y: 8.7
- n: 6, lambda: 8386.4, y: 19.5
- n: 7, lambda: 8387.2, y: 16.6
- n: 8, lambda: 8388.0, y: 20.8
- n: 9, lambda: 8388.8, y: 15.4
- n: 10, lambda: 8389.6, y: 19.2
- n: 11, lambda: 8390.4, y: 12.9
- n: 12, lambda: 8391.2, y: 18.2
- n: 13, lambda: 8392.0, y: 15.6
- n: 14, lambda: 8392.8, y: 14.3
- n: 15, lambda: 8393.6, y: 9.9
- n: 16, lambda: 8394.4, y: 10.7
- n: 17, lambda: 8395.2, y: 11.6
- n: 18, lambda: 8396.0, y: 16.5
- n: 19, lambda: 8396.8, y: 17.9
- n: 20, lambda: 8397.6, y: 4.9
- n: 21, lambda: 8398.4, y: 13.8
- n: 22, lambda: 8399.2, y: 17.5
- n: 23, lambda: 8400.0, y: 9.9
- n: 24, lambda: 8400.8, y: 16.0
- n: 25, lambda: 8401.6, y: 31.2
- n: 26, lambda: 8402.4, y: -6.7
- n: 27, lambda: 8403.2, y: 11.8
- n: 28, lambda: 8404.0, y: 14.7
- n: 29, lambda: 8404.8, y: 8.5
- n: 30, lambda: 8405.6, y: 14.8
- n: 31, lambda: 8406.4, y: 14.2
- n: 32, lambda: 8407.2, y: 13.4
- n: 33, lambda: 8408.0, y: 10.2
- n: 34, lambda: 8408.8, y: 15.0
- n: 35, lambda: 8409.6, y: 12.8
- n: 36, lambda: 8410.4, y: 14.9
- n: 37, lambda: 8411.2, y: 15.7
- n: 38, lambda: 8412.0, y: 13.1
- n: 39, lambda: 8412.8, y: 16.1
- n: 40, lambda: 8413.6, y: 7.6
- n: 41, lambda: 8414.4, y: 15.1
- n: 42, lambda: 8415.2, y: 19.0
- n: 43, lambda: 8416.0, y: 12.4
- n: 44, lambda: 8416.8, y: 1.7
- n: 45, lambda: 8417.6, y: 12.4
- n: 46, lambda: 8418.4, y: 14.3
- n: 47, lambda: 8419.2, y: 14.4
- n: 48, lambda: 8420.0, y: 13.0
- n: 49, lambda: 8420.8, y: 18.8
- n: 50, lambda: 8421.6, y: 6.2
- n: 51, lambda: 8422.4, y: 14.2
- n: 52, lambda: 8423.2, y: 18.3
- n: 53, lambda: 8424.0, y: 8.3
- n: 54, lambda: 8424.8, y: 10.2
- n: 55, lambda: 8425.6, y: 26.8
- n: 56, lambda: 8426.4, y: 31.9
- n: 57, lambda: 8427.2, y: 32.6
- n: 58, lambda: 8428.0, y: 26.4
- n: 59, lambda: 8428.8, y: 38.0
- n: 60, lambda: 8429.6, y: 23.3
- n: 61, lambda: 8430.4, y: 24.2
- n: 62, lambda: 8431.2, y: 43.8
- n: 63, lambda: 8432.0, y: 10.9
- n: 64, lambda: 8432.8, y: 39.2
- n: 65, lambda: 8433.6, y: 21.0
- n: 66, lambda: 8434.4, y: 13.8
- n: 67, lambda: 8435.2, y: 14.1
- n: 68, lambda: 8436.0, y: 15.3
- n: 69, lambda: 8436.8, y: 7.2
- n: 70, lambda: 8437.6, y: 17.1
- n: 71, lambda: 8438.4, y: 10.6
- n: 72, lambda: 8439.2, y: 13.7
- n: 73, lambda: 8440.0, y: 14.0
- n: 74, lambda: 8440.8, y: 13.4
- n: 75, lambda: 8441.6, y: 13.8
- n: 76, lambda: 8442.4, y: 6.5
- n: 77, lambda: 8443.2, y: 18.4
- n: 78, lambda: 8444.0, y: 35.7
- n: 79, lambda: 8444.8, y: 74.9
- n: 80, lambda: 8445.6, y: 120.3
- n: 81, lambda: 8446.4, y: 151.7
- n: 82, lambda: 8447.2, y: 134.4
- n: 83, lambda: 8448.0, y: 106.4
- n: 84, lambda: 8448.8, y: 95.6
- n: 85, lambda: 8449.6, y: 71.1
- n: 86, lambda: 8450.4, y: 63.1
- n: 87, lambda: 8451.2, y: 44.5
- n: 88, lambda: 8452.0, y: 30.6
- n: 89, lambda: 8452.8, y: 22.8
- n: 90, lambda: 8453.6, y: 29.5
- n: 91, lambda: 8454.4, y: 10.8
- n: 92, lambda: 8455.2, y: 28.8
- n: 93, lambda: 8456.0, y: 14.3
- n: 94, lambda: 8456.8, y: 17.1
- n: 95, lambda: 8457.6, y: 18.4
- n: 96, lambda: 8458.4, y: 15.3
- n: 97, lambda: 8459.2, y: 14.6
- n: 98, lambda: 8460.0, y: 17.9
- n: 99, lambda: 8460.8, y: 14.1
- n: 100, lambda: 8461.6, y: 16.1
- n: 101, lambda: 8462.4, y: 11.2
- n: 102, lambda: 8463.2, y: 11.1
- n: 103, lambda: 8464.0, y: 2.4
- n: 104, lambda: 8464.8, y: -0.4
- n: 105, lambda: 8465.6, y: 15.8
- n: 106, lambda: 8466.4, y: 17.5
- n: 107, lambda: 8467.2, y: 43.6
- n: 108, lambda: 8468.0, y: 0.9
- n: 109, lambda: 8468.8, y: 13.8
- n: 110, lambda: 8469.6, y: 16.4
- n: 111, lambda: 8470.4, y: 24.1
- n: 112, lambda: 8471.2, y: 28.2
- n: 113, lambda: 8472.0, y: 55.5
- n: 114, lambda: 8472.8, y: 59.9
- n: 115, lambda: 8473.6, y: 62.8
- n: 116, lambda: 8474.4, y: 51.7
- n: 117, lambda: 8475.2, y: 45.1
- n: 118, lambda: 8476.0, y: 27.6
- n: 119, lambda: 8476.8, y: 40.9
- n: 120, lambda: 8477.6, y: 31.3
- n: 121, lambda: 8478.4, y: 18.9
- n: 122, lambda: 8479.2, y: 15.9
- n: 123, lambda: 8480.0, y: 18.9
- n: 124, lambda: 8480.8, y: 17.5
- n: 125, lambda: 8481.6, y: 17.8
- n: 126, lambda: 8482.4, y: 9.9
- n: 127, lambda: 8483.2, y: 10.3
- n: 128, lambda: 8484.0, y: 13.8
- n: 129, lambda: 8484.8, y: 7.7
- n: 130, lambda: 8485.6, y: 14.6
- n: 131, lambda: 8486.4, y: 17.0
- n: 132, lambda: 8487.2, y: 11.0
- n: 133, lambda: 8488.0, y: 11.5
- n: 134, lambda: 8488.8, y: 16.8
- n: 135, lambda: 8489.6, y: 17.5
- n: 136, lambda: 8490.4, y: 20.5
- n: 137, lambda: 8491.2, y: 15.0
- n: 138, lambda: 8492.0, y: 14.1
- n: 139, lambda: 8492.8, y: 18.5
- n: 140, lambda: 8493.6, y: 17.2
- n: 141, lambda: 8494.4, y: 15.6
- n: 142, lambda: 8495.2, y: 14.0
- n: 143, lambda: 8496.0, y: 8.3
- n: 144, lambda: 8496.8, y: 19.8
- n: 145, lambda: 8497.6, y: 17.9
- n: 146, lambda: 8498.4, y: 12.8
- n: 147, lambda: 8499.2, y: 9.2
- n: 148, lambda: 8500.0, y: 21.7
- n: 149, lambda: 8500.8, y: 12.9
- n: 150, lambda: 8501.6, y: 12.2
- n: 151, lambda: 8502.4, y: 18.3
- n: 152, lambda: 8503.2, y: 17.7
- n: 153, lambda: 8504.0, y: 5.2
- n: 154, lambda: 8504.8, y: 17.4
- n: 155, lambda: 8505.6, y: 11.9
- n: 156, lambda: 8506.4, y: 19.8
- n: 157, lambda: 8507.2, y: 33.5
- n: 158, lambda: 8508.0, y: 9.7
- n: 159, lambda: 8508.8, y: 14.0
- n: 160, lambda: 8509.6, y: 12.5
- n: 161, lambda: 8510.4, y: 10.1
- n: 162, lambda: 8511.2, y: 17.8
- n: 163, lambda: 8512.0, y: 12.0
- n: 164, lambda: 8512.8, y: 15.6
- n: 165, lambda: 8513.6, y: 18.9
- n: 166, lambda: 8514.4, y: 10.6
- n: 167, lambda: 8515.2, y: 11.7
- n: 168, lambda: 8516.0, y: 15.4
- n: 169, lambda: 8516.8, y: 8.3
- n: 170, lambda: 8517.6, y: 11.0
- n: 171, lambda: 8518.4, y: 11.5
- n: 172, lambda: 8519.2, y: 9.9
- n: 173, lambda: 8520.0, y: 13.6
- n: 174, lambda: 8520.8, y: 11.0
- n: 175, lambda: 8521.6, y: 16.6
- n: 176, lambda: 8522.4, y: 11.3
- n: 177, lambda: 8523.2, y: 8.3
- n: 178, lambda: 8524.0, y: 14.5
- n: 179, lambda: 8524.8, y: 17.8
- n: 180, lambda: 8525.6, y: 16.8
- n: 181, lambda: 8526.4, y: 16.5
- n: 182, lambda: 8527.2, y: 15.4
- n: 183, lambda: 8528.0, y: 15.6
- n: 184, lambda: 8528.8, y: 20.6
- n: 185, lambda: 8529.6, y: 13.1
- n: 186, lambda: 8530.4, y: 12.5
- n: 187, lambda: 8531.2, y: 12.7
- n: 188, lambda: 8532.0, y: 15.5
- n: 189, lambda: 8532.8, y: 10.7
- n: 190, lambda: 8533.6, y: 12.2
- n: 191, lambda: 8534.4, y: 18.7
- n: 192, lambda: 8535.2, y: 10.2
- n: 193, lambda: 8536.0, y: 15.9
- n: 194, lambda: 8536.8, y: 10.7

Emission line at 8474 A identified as [N II] 6583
